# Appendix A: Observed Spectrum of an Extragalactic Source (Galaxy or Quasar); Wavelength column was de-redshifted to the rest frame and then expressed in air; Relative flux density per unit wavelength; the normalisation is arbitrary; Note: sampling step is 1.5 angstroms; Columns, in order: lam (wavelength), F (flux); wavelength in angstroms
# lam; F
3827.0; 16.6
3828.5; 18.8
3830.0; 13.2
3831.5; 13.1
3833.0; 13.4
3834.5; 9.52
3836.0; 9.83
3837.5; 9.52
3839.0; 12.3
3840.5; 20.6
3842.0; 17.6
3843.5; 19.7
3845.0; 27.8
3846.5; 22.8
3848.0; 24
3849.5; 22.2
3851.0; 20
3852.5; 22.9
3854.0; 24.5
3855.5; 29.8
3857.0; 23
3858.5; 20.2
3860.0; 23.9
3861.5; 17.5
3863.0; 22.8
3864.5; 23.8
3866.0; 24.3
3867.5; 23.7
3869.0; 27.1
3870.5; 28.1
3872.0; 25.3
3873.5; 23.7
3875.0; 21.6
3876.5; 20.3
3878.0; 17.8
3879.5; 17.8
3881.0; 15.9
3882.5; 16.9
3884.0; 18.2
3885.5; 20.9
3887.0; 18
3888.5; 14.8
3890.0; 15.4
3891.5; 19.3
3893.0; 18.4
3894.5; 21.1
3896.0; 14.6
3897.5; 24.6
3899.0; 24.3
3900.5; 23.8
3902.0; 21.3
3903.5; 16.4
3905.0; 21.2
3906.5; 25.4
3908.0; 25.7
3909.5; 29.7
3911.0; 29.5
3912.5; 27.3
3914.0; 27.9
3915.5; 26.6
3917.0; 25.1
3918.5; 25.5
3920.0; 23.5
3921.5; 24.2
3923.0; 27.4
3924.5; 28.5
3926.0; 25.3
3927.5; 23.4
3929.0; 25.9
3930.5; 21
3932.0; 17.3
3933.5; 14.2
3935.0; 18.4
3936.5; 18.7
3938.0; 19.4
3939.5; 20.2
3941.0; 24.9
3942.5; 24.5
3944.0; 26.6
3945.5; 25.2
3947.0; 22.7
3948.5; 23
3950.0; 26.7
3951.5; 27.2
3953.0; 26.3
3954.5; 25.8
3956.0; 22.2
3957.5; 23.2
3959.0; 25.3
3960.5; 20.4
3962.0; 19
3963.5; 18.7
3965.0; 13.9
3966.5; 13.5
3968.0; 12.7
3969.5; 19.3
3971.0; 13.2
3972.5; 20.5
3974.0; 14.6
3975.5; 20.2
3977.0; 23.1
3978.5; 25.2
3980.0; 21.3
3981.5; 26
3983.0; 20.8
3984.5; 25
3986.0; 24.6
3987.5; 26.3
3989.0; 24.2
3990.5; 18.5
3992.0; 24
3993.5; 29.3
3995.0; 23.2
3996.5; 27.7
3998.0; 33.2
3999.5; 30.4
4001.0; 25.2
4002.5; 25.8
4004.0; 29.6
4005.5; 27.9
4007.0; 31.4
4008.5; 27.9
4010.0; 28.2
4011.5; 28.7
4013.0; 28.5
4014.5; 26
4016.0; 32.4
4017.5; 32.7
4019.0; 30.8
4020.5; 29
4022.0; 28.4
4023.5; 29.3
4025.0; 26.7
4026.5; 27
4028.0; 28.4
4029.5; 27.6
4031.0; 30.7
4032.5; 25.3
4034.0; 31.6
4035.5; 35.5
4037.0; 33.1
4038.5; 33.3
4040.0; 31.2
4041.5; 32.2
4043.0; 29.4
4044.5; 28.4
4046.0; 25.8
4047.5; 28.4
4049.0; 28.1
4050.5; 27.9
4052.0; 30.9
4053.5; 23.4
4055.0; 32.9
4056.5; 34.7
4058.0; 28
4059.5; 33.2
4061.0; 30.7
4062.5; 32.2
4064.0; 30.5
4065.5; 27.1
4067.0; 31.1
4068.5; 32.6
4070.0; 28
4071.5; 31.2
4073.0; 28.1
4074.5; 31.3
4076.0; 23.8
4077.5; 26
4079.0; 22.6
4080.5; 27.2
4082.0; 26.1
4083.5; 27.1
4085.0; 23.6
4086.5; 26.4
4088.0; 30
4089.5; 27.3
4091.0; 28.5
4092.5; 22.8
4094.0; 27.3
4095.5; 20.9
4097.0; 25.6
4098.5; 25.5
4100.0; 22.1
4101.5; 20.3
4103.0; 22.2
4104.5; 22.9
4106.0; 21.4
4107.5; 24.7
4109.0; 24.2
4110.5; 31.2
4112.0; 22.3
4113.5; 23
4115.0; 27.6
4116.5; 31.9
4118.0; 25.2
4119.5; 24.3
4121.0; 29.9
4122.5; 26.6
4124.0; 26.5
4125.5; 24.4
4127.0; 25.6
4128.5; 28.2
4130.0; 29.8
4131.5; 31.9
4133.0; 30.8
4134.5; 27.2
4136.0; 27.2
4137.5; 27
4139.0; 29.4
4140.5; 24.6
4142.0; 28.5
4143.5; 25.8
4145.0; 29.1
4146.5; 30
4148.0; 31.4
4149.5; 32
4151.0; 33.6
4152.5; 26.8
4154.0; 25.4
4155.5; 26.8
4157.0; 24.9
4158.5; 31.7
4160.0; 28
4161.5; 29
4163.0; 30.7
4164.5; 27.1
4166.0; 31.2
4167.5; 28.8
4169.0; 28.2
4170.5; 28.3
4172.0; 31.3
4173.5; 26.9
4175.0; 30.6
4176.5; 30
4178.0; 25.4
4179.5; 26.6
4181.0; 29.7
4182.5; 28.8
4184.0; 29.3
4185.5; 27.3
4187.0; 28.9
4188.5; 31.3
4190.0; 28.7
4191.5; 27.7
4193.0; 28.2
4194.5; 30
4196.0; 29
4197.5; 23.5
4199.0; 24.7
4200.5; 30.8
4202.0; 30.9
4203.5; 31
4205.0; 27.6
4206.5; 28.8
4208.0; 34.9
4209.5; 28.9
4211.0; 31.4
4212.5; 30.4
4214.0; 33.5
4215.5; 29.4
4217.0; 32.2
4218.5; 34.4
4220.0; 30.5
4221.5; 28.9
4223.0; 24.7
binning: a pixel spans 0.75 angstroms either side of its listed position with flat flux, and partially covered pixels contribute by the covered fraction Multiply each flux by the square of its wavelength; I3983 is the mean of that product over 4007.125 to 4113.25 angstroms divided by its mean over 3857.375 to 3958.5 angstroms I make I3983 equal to 1.34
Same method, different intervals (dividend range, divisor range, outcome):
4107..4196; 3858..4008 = 1.38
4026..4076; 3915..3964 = 1.36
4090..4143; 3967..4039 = 1.05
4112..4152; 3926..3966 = 1.39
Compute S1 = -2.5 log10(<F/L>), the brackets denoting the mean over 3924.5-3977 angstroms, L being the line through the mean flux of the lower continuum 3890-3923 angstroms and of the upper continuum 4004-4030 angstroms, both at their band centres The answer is 0.208 mag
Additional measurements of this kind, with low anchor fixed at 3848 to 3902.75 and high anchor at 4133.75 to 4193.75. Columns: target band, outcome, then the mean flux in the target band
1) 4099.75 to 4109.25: 0.20 mag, 22.5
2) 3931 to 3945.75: 0.11 mag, 20.8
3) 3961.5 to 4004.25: 0.08 mag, 22.3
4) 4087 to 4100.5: 0.05 mag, 25.6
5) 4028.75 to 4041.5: -0.22 mag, 31.1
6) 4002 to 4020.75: -0.18 mag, 29.2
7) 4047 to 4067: -0.16 mag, 29.9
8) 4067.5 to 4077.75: -0.10 mag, 28.9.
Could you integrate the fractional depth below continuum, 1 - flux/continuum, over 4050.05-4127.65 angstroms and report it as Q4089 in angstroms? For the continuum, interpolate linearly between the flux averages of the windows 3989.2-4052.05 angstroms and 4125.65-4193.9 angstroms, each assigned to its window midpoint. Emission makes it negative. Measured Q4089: 4.7 angstroms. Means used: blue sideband 28.7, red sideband 28.6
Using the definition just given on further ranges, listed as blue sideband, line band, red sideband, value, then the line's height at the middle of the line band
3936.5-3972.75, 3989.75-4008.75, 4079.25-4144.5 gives -3.7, 22.7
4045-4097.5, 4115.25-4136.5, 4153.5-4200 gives 0.3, 28.2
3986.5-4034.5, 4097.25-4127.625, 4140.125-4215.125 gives 3.7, 28.6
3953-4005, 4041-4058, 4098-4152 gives -3.1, 24.7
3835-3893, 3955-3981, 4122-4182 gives 4.5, 23.4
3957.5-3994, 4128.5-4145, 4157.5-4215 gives -0.6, 27.2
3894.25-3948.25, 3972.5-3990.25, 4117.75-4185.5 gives 1.5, 24.7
